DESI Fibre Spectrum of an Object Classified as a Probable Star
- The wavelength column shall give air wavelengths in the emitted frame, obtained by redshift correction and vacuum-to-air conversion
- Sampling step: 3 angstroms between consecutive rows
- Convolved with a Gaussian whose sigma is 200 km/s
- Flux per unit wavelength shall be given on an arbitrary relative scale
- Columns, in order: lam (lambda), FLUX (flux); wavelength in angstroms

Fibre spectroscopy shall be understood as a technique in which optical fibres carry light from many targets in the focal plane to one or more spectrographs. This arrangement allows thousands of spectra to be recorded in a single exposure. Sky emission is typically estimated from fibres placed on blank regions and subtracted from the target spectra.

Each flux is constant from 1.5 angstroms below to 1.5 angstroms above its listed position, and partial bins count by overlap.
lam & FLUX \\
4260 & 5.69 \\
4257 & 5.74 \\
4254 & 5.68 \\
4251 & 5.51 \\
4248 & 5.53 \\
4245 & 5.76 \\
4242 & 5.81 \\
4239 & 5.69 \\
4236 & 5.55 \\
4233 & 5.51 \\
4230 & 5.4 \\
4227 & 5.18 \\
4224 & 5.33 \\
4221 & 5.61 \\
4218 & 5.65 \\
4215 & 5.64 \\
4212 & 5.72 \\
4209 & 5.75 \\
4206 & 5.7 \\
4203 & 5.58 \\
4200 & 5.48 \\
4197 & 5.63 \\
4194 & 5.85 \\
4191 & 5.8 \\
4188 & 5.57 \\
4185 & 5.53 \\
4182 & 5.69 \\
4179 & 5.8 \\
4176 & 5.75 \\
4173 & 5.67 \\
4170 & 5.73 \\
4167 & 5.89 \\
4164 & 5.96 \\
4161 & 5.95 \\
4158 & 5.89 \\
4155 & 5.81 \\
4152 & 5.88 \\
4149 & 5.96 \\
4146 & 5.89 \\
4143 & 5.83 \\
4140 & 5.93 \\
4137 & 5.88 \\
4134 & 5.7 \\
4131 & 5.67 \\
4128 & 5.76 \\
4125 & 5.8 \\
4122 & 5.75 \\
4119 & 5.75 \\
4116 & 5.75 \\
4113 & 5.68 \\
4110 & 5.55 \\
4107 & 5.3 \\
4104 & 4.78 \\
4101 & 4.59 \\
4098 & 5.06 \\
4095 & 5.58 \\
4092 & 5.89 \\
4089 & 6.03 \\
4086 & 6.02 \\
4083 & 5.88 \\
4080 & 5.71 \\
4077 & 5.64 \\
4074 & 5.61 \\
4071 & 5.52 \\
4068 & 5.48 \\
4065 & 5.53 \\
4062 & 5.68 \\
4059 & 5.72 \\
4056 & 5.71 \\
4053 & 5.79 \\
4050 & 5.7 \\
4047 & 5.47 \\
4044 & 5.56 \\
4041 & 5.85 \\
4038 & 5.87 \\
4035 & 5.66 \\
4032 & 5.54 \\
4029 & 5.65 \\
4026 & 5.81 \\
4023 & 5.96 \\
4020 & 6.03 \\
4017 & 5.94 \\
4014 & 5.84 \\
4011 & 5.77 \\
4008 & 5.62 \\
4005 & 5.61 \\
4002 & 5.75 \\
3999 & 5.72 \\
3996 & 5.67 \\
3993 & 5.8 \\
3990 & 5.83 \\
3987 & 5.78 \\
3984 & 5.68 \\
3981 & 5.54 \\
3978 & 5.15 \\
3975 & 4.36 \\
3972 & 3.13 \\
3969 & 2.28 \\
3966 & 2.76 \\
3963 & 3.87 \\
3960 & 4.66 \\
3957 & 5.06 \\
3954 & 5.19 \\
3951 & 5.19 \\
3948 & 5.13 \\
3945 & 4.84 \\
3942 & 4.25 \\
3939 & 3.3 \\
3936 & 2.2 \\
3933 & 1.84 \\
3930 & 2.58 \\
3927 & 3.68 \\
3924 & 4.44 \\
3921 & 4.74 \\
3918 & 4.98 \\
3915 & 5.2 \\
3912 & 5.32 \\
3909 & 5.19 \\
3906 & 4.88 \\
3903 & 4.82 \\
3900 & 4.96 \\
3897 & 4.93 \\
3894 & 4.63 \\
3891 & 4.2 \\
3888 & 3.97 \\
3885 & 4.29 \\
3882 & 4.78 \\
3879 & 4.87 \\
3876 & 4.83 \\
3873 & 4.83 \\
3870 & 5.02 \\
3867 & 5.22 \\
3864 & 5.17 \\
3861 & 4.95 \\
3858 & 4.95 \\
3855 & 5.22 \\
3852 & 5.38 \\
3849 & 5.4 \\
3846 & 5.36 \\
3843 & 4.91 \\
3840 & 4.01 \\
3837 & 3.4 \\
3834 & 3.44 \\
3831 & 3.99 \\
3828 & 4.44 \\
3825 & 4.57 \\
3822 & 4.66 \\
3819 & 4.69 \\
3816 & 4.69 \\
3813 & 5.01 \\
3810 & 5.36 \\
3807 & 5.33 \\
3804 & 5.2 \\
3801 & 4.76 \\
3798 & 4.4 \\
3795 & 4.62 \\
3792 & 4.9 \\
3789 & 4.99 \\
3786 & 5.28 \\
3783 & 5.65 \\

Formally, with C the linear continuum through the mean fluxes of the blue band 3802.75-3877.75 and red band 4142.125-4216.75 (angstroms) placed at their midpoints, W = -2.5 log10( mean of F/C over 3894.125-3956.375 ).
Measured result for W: 0.15 mag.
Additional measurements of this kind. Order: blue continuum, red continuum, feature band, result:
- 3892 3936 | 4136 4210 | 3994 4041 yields -0.17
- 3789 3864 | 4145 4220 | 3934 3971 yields 0.26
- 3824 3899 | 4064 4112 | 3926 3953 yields 0.32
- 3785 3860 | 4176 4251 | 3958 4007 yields 0.06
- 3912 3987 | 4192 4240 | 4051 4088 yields -0.18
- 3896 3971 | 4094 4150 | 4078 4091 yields -0.11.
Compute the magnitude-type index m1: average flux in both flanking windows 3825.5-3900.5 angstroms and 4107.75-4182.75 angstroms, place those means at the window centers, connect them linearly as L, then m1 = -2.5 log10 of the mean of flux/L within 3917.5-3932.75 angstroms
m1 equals 0.27 mag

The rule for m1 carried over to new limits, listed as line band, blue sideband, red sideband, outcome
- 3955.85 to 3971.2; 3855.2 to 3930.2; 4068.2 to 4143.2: 0.343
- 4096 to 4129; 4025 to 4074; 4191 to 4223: 0.045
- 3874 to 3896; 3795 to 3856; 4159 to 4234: 0.076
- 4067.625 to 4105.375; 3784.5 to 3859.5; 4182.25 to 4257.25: -0.041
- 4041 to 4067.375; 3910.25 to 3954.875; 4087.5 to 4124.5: -0.112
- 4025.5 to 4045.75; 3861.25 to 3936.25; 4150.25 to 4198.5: -0.112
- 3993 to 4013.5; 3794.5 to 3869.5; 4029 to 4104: -0.063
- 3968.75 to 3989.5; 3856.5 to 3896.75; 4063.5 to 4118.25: 0.082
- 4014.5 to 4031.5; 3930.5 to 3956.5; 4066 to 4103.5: -0.201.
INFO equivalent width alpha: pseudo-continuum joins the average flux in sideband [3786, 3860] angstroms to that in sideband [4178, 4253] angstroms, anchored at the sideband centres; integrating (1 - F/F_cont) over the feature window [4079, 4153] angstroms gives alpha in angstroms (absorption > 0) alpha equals -3.7 angstroms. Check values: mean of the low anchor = 4.75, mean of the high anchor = 5.61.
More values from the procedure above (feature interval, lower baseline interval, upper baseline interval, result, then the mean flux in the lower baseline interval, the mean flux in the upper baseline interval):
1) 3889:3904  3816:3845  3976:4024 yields 0.5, 4.28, 5.71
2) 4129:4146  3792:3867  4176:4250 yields -1.1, 4.76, 5.62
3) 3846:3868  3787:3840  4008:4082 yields -1.8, 4.6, 5.71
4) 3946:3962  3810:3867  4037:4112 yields 0.4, 4.71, 5.58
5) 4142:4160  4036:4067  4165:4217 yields -0.6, 5.68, 5.7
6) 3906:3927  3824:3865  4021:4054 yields 0.7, 4.65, 5.72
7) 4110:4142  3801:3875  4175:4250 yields -1.9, 4.8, 5.62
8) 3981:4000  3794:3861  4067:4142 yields -1.7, 4.72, 5.61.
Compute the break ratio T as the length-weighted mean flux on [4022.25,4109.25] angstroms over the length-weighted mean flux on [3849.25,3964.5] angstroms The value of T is 1.22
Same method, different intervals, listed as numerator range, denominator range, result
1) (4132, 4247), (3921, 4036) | 1.19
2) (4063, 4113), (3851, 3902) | 1.14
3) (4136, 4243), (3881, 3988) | 1.30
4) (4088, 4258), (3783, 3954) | 1.22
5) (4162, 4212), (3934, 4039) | 1.14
